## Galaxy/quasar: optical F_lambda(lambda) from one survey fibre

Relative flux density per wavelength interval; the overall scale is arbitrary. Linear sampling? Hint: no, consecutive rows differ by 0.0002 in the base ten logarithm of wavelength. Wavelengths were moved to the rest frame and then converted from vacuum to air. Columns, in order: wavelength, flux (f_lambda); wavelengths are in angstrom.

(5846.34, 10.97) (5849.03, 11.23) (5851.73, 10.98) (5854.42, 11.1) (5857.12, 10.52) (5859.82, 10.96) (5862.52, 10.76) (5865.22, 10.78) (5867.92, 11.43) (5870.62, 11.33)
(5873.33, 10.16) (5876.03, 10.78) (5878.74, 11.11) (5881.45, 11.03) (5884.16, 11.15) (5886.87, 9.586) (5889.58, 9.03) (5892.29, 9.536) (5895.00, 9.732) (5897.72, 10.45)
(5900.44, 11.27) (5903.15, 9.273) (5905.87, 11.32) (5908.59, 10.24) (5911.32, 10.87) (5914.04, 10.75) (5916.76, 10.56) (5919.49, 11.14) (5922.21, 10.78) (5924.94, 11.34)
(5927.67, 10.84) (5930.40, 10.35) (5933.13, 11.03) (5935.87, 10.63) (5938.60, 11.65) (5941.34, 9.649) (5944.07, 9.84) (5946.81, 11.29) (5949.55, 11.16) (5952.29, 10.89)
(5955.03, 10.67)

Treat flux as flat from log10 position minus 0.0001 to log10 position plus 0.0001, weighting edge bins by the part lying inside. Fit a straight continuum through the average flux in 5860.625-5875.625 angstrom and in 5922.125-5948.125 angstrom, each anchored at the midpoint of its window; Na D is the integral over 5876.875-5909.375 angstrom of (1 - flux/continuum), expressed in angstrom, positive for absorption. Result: 1.54 angstrom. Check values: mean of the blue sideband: 10.9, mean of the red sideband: 10.7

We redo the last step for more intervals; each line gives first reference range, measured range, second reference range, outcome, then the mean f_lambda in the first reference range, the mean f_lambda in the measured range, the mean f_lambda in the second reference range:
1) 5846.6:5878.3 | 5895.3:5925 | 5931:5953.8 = 0.42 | 10.9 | 10.7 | 10.8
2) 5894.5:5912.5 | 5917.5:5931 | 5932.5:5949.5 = -0.39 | 10.5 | 10.9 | 10.7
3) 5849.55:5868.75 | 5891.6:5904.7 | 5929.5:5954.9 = 0.89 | 10.9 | 10.1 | 10.7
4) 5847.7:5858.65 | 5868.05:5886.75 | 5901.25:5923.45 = -0.08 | 11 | 10.9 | 10.6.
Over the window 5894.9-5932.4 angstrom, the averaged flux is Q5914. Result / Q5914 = 10.7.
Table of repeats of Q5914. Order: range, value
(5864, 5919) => 10.5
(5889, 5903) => 10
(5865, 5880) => 10.9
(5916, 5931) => 10.9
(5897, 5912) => 10.6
